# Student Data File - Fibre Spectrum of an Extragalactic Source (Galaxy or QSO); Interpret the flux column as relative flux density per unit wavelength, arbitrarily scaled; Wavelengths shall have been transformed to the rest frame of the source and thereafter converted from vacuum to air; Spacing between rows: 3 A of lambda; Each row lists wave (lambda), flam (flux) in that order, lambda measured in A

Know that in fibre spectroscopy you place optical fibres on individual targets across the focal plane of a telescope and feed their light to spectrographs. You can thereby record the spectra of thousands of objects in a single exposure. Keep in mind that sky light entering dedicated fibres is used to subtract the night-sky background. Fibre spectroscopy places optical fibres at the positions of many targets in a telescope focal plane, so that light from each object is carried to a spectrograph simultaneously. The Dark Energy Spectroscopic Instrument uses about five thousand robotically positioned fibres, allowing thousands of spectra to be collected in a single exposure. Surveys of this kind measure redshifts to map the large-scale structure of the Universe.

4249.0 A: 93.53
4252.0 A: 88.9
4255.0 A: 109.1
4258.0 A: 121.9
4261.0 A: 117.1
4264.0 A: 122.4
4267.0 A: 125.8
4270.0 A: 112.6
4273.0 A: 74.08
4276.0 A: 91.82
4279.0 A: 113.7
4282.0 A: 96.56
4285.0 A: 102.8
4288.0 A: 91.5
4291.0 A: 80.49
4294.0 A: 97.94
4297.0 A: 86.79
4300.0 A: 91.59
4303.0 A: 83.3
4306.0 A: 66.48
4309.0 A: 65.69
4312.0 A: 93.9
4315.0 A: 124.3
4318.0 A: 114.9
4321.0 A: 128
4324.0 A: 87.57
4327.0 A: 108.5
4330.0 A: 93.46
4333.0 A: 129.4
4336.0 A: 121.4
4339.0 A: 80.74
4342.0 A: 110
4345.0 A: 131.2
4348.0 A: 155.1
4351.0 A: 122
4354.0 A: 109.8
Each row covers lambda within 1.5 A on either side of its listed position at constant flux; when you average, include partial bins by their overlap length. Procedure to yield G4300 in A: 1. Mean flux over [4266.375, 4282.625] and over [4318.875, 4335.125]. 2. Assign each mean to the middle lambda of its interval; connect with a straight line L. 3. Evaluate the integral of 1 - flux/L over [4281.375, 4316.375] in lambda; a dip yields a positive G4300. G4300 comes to 5.2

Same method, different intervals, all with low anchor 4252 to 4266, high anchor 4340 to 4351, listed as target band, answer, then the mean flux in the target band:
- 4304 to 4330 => 5.4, 98.1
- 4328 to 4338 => 1.1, 113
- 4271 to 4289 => 3.4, 95.7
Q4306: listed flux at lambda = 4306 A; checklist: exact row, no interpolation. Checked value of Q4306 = 66.48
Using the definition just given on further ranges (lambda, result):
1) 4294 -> 97.94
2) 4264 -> 122.4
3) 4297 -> 86.79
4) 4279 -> 113.7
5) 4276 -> 91.82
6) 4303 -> 83.3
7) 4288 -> 91.5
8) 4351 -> 122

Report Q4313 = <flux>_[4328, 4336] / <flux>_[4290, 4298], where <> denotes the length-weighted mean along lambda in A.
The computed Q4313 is 1.27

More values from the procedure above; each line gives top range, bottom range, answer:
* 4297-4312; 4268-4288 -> 0.80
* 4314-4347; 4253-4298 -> 1.09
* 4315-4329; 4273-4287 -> 1.13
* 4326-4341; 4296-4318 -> 1.20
